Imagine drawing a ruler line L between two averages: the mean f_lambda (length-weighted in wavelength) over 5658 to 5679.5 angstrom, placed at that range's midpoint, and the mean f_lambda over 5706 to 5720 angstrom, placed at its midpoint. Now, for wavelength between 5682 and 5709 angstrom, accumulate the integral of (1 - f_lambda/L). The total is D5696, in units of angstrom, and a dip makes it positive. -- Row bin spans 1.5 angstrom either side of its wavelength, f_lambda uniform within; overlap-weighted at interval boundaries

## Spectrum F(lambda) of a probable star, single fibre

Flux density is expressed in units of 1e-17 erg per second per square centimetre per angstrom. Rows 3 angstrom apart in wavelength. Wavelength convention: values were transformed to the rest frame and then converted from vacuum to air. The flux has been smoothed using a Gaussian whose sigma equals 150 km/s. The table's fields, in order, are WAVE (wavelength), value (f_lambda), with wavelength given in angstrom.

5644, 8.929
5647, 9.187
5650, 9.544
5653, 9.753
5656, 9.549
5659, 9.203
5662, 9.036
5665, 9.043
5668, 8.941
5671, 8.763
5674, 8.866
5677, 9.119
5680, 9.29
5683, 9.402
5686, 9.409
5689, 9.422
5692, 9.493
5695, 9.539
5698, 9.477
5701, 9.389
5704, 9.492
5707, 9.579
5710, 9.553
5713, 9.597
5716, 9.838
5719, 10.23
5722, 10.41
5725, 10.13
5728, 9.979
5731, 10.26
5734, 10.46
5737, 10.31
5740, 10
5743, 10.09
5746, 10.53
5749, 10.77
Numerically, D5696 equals 0.0 angstrom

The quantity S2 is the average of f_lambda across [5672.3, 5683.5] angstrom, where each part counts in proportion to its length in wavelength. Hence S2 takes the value 9.14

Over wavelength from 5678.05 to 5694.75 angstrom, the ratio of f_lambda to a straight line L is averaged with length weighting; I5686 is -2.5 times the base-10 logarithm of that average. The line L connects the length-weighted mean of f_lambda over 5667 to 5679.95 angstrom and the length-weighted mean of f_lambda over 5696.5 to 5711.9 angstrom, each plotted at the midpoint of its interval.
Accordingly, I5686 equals -0.025 mag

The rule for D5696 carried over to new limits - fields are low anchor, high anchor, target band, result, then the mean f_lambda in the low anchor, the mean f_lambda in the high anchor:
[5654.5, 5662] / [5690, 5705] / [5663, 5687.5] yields 0.7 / 9.31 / 9.48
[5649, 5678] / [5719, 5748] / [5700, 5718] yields 0.5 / 9.18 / 10.2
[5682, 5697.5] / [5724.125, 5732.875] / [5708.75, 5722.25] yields 0.0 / 9.46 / 10.1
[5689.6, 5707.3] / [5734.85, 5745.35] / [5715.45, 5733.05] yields -0.4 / 9.49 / 10.2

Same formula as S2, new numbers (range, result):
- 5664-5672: 8.92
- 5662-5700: 9.22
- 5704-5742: 10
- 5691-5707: 9.49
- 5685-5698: 9.47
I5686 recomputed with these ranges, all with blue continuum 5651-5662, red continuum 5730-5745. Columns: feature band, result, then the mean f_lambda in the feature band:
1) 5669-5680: 0.08 mag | 8.97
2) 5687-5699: 0.04 mag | 9.48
